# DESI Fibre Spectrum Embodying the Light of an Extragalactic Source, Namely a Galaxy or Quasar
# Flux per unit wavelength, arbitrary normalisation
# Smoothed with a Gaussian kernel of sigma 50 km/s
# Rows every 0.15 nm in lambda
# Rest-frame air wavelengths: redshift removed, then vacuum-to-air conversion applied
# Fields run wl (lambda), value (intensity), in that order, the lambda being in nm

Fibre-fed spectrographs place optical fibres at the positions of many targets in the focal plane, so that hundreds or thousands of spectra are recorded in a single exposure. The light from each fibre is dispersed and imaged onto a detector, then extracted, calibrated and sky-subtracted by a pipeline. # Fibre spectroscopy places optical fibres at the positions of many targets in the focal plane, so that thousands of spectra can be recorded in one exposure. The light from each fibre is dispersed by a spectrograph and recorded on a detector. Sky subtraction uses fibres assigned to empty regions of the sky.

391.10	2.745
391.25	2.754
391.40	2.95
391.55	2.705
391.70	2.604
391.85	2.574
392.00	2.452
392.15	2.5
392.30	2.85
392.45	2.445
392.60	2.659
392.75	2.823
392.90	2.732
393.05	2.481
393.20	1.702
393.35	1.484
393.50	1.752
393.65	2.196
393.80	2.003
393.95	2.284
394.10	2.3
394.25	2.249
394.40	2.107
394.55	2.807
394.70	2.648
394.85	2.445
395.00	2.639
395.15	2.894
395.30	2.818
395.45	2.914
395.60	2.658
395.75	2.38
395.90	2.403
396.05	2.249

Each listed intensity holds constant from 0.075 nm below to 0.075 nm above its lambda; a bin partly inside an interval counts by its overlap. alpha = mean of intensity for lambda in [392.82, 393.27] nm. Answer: 2.32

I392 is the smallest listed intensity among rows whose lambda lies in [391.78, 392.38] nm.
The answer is 2.452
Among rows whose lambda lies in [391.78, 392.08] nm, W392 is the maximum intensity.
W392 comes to 2.574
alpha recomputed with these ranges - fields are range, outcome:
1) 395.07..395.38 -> 2.85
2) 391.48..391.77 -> 2.65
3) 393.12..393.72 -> 1.79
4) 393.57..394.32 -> 2.2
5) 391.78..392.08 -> 2.51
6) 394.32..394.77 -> 2.52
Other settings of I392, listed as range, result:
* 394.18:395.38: 2.107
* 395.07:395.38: 2.818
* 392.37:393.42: 1.484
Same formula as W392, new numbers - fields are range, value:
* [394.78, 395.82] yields 2.914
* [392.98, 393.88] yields 2.481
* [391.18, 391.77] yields 2.95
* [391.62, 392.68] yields 2.85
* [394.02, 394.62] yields 2.807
